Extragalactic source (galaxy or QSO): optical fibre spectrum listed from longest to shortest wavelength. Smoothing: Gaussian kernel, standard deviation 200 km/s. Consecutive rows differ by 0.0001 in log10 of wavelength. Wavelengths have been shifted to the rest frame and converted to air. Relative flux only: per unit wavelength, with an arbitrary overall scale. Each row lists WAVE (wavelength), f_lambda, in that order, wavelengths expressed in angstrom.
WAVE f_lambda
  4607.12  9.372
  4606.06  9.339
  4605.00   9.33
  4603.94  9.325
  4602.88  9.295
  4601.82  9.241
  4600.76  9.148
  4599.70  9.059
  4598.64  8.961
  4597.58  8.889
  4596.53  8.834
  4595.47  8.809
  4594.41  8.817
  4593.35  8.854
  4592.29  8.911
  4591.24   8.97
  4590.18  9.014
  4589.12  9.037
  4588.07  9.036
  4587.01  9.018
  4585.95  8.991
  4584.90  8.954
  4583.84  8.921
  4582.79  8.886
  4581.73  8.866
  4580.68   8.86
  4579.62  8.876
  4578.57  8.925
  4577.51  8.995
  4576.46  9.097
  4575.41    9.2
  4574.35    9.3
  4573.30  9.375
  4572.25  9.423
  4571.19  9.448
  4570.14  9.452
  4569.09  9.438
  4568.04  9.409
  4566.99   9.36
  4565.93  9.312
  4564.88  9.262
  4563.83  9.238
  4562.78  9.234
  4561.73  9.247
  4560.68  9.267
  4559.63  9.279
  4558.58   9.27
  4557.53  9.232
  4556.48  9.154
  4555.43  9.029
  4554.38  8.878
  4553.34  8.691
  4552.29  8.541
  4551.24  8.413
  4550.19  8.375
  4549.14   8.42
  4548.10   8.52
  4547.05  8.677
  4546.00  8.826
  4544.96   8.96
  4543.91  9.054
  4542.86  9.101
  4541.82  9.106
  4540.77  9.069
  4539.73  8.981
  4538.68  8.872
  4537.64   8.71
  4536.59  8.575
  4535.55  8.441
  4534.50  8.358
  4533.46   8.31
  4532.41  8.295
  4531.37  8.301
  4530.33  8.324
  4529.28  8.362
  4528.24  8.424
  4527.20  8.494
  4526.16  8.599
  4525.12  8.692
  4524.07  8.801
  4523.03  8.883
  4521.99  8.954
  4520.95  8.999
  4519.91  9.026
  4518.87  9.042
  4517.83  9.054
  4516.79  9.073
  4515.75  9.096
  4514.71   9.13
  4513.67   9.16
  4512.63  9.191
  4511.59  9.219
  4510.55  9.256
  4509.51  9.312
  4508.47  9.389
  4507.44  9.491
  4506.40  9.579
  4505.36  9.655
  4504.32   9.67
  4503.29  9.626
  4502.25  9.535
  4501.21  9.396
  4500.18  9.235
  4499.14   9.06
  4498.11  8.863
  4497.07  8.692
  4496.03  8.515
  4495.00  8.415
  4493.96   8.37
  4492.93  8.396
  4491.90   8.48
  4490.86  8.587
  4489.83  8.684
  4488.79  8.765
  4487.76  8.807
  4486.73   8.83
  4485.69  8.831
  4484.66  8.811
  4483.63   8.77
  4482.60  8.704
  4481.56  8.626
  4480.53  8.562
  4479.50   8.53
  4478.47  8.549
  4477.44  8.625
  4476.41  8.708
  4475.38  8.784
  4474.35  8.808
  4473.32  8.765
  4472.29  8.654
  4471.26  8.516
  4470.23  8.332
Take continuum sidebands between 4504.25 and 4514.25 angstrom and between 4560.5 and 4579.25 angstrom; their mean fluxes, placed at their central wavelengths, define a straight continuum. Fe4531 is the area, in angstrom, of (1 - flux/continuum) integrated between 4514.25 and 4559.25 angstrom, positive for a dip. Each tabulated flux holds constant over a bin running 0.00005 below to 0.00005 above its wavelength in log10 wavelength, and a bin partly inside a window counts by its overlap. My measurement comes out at 2.7 angstrom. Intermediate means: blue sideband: 9.37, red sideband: 9.27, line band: 8.77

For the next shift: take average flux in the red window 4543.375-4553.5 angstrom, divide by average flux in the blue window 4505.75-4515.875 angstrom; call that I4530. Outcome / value 0.93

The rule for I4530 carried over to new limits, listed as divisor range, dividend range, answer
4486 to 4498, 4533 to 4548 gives 1.02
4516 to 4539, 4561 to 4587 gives 1.06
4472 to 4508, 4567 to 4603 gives 1.02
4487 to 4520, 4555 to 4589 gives 1.01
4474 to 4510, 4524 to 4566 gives 0.99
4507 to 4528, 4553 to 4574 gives 1.02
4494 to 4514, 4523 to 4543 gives 0.94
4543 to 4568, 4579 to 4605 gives 1.00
